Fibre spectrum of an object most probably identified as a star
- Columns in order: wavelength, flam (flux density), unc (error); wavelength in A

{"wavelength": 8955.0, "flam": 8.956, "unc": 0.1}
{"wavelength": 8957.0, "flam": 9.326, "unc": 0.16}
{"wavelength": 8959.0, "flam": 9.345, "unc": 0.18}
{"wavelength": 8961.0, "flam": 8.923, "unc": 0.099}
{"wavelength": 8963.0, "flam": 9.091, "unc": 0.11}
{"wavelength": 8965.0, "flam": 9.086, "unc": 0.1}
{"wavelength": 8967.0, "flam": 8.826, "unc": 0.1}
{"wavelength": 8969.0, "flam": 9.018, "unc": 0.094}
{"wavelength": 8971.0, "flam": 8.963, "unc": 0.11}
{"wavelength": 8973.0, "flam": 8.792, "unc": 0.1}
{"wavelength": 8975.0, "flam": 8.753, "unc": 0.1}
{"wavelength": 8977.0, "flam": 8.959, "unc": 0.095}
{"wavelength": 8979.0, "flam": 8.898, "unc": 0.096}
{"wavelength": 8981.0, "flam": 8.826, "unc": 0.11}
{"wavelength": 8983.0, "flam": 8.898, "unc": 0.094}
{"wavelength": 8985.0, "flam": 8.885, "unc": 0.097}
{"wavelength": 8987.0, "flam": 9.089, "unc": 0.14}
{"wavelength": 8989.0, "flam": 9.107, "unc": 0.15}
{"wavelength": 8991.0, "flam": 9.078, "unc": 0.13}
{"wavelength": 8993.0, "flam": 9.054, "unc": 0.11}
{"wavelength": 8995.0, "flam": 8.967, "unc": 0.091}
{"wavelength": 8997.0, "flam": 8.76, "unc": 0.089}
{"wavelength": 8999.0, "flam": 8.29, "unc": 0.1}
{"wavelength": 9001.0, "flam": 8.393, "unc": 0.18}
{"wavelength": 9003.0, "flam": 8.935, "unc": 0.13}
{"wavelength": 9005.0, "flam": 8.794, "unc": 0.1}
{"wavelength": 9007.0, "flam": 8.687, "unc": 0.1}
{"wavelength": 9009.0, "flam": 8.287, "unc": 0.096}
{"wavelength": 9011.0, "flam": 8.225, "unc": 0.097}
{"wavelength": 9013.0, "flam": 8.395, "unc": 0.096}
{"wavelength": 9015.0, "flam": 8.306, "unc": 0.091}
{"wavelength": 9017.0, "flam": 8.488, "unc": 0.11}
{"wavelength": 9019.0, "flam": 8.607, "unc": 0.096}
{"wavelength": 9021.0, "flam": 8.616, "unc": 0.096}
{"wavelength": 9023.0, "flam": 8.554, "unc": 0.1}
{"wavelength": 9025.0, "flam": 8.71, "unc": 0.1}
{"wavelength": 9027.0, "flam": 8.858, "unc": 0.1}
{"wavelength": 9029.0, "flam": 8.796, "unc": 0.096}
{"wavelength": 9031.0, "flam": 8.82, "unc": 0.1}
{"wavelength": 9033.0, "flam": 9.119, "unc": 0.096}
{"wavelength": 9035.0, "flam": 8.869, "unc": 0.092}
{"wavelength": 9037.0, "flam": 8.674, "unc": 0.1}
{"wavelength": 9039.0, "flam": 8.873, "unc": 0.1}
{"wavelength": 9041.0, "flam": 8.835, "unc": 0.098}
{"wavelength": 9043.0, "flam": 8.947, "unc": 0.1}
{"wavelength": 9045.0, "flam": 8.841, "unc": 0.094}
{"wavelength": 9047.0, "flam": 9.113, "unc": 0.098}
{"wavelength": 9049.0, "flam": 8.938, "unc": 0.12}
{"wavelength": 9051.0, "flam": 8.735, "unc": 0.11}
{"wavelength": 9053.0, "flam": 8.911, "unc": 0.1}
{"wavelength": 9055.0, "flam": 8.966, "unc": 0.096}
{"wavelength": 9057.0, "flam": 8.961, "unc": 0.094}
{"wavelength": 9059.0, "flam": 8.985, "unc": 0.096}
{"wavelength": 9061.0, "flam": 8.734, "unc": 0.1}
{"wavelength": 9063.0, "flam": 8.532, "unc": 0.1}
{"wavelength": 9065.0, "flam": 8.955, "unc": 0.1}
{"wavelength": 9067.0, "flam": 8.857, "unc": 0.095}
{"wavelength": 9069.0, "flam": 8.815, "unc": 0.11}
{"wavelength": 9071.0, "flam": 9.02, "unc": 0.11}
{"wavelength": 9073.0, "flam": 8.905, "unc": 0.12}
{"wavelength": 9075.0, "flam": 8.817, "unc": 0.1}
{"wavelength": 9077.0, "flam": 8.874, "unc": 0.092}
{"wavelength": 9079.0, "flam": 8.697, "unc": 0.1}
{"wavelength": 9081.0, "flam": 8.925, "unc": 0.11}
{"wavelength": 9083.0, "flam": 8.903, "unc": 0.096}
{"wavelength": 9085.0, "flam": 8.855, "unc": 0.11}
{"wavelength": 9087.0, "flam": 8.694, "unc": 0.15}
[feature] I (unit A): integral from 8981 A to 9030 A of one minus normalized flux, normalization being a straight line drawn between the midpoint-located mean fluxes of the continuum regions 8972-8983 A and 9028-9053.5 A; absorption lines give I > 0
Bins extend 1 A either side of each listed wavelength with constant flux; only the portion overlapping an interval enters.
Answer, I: 0.9 A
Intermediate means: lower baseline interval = 8.85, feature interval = 8.7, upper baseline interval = 8.88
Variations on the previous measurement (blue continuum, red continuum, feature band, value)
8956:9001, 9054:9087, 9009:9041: 0.9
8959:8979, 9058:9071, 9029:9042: 0.0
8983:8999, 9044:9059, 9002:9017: 0.7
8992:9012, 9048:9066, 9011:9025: 0.3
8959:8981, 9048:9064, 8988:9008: 0.2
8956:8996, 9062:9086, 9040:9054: 0.0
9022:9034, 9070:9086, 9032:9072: -0.2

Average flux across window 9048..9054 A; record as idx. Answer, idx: 8.86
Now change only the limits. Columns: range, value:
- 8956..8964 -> 9.17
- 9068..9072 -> 8.92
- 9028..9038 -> 8.86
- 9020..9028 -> 8.68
